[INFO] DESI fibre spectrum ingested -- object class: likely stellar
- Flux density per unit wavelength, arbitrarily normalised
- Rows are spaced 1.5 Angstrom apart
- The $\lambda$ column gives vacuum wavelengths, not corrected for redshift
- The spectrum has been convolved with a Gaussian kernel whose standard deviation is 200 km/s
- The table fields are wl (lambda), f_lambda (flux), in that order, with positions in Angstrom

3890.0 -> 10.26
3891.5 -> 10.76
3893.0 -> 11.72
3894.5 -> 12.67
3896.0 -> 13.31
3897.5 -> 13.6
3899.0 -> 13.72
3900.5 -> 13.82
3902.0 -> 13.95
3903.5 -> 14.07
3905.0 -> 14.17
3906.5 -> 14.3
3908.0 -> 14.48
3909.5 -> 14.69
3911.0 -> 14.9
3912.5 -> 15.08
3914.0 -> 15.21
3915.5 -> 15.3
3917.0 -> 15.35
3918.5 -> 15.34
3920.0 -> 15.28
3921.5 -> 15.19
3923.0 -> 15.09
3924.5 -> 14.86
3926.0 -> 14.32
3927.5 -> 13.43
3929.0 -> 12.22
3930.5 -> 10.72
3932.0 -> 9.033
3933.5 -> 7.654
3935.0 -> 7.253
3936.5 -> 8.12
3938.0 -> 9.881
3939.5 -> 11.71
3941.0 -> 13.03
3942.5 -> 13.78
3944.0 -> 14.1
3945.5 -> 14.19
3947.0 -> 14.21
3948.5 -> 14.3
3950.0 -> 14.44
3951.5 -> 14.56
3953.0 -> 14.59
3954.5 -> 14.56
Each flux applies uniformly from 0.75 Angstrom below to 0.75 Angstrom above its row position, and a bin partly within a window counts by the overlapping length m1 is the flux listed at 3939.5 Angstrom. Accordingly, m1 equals 11.71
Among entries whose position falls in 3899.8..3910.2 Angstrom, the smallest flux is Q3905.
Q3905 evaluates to 13.82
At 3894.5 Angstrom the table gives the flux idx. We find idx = 12.67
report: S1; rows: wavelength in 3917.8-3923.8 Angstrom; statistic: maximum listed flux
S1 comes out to 15.34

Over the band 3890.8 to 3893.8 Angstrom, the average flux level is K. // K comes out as 11.3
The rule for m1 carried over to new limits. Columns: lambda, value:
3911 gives 14.9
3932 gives 9.033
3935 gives 7.253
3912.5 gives 15.08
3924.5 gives 14.86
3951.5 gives 14.56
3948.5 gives 14.3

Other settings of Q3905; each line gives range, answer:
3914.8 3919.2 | 15.3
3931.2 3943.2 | 7.253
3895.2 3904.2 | 13.31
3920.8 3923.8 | 15.09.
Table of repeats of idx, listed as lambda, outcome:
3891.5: 10.76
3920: 15.28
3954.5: 14.56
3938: 9.881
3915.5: 15.3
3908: 14.48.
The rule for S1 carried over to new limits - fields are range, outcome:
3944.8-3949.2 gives 14.3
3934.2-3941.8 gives 13.03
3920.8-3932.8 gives 15.19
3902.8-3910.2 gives 14.69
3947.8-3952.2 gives 14.56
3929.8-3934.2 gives 10.72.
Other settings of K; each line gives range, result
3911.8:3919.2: 15.3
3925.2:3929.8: 13.3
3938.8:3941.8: 12.4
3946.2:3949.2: 14.3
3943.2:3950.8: 14.2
